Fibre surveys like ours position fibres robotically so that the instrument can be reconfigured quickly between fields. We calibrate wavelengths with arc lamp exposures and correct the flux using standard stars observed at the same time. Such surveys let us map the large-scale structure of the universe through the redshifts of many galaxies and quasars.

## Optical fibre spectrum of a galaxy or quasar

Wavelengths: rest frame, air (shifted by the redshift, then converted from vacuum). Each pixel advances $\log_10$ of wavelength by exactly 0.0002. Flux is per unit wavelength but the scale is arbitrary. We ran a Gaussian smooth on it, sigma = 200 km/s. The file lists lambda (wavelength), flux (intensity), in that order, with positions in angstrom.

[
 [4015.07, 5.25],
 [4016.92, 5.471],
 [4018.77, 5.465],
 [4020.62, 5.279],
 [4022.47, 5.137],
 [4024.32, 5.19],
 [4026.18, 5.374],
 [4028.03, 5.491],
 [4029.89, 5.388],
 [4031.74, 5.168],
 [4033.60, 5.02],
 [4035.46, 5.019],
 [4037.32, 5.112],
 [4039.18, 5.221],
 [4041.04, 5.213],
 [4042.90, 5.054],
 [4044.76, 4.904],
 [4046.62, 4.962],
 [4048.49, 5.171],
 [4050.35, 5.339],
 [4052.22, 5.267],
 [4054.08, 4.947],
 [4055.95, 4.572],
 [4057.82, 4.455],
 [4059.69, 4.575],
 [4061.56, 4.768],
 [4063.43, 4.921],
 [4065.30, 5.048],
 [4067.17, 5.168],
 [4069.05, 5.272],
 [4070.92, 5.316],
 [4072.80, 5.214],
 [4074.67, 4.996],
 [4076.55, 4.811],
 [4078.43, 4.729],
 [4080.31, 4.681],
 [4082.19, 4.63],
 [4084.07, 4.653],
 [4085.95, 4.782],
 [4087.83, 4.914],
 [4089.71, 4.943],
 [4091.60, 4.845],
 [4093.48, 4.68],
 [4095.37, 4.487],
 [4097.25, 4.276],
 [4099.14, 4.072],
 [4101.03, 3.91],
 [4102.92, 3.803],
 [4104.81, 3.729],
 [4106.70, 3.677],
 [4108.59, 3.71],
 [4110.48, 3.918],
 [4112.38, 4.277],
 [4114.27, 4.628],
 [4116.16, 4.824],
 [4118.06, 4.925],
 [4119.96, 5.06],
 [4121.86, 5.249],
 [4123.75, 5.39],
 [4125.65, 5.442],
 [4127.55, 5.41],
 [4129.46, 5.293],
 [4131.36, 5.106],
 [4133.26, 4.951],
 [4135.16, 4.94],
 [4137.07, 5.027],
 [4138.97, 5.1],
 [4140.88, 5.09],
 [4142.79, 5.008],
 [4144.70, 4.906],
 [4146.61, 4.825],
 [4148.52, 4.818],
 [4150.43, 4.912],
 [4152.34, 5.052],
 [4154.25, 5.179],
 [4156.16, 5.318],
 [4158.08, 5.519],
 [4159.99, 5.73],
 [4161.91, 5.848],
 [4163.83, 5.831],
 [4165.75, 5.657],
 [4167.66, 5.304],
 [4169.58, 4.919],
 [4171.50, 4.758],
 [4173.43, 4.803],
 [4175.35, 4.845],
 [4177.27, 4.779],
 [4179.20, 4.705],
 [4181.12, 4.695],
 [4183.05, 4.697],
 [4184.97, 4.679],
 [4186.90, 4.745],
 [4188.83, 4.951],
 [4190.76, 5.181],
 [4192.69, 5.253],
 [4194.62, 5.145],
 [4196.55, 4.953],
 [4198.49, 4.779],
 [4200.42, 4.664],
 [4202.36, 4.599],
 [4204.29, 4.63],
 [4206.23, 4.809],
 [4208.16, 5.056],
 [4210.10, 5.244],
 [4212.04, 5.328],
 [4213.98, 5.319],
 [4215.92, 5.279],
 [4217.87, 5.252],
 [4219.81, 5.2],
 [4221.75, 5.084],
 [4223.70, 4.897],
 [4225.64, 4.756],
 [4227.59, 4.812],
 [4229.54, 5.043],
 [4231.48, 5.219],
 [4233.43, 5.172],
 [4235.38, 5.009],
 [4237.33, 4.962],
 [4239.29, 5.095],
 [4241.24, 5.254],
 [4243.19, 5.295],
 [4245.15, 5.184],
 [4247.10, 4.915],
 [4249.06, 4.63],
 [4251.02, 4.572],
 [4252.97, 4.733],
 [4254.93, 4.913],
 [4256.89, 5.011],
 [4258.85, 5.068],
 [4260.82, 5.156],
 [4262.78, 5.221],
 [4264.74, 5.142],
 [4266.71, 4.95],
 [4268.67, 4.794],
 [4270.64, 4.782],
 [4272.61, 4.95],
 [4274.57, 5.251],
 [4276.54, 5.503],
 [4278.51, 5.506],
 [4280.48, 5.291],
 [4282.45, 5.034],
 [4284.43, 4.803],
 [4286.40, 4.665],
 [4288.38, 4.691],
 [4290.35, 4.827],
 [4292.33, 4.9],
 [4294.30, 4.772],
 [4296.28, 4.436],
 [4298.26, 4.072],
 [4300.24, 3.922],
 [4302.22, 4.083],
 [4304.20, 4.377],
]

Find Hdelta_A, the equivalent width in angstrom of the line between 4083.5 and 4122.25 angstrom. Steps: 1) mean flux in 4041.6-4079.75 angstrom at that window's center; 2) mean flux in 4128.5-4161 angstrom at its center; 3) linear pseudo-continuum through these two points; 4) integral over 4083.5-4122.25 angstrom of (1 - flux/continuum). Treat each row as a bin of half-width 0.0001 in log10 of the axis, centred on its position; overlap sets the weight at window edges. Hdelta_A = 4.7 angstrom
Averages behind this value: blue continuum 4.97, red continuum 5.11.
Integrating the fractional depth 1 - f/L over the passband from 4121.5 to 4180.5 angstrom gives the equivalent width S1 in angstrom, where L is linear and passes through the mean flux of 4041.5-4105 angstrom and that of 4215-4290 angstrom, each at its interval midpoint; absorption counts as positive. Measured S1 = -3.2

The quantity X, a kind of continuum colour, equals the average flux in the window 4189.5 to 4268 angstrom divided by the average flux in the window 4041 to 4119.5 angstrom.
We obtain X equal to 1.07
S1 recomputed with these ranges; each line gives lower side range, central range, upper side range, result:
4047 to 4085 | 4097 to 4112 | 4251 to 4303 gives 3.1 angstrom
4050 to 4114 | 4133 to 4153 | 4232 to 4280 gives -0.8 angstrom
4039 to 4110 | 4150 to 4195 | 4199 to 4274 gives -2.0 angstrom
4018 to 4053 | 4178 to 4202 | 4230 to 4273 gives 0.9 angstrom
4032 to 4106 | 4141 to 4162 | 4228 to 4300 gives -1.3 angstrom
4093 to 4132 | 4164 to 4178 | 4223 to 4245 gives -0.8 angstrom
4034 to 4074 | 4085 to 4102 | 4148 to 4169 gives 2.0 angstrom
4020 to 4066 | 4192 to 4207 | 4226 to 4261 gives 0.5 angstrom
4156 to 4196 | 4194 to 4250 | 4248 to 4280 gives 0.4 angstrom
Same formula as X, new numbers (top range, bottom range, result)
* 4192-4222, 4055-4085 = 1.04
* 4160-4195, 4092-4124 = 1.16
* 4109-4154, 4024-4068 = 0.98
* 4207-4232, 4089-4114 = 1.22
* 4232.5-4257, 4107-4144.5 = 1.02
